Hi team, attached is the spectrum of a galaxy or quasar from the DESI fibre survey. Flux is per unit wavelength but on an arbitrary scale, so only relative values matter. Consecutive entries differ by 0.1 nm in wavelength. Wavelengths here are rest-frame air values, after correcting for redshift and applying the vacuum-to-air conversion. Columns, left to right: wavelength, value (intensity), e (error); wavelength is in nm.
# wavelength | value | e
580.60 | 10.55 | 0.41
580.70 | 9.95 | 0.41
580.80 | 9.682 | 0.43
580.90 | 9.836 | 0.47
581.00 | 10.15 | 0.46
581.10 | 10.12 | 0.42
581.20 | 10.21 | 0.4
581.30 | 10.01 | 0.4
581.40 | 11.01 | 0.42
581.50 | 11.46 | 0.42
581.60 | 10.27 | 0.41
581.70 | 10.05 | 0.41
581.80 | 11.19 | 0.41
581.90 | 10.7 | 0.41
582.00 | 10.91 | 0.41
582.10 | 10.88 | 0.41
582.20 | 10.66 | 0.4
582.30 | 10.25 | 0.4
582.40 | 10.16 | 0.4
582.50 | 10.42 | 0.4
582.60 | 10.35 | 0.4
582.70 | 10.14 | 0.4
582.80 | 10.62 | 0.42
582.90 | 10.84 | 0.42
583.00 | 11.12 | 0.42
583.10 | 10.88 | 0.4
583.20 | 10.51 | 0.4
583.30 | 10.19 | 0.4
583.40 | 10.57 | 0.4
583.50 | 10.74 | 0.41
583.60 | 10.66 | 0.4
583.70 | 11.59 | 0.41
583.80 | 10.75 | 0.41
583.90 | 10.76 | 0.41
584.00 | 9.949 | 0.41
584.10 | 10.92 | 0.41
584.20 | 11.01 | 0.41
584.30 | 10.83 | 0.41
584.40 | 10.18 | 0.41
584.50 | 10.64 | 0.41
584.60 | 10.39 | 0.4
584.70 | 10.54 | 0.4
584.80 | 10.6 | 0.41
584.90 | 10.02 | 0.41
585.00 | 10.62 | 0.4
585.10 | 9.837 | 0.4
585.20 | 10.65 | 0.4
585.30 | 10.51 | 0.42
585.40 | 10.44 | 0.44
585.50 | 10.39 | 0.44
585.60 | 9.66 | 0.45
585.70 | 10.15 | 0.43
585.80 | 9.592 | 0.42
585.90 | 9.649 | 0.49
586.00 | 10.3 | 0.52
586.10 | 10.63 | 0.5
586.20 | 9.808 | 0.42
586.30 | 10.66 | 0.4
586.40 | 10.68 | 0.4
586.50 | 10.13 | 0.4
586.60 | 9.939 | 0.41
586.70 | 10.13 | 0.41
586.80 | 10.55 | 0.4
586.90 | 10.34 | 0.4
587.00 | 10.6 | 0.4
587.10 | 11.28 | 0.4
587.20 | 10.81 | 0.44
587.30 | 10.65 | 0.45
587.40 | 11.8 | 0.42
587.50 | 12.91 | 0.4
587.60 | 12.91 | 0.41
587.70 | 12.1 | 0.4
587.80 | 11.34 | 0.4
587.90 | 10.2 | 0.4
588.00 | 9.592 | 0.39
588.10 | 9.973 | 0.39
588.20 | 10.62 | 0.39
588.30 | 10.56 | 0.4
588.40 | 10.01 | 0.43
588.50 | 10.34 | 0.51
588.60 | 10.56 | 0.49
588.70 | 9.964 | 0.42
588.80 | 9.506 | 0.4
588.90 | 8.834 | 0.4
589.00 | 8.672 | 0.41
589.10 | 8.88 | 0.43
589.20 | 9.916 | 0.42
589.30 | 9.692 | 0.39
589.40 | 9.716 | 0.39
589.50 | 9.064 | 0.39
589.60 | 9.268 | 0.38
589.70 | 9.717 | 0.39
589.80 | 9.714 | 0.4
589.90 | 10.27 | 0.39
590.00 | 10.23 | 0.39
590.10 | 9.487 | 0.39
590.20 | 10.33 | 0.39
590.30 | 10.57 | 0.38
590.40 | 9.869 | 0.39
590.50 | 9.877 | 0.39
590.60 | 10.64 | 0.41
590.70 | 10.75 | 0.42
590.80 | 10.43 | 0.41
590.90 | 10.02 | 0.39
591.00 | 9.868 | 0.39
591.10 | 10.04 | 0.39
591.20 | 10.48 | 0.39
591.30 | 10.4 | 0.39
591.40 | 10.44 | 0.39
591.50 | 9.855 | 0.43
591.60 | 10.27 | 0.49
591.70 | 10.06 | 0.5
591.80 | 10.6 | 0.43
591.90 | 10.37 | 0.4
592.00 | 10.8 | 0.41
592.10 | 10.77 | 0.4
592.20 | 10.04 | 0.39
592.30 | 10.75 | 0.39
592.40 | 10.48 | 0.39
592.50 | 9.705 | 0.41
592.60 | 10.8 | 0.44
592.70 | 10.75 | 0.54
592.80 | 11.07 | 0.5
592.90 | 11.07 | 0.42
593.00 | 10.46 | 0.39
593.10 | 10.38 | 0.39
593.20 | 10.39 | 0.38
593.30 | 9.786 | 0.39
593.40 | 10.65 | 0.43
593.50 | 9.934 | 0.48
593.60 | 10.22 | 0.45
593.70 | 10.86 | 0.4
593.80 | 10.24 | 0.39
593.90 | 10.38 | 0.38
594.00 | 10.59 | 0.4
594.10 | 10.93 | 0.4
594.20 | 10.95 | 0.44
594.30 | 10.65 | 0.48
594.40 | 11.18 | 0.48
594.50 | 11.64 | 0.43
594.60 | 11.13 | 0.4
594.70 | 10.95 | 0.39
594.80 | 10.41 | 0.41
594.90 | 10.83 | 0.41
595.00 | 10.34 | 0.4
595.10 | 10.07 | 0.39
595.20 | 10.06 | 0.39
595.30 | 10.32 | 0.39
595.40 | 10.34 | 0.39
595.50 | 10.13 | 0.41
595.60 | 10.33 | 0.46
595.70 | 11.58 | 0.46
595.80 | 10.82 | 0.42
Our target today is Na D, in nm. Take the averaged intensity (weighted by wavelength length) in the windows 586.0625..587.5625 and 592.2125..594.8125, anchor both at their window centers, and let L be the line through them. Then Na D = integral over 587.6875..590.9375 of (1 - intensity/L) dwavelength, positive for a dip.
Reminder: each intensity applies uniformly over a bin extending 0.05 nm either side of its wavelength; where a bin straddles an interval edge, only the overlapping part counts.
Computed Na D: 0.21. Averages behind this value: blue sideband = 10.7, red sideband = 10.6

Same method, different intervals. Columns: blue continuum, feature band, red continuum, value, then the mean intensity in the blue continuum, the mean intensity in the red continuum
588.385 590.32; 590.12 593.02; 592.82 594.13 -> -0.08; 9.72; 10.5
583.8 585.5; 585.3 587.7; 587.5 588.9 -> -0.02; 10.5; 10.6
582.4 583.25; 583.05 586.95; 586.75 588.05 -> 0.16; 10.6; 11.2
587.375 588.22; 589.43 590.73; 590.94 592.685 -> 0.09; 11.3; 10.3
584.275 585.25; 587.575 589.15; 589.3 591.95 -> 0.00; 10.4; 10.1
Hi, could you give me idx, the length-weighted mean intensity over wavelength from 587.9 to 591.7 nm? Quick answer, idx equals 9.96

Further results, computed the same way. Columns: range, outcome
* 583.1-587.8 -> 10.6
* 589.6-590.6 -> 10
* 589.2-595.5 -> 10.3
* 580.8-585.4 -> 10.5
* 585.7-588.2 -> 10.7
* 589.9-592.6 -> 10.3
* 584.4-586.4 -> 10.3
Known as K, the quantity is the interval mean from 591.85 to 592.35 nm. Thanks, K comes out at 10.5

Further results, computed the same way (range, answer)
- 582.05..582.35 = 10.6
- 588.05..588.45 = 10.3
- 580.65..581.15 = 9.95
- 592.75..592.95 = 11.1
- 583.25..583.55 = 10.5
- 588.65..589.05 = 9.24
